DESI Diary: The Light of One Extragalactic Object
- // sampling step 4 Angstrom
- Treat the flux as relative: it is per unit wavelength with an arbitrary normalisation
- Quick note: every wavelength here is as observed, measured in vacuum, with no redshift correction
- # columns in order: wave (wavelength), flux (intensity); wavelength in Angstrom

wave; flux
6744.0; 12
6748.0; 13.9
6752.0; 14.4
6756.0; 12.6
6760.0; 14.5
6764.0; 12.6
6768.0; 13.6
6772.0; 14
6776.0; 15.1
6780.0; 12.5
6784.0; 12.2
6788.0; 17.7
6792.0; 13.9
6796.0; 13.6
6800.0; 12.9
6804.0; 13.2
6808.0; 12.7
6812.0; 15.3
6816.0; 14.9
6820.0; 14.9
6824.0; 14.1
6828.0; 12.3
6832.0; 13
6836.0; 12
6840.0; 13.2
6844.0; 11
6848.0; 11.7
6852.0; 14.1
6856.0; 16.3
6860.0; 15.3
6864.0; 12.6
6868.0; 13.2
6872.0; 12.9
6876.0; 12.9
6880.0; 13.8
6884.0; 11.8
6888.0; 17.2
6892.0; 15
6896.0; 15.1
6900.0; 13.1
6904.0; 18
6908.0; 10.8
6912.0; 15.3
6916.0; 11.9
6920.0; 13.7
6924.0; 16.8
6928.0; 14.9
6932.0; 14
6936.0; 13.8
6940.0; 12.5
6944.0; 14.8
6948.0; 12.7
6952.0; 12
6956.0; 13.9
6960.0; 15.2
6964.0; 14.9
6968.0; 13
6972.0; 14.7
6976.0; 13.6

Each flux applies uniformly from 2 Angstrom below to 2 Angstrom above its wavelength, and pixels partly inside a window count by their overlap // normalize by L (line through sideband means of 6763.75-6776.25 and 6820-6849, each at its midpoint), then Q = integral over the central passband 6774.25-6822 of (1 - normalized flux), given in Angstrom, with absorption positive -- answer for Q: -2.7 Angstrom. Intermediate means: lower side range 13.8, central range 14.1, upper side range 12.7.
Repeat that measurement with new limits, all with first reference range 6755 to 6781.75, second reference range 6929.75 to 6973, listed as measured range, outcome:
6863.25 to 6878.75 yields 0.82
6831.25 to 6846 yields 1.53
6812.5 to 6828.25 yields -0.83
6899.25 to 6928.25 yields -1.27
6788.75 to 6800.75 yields -0.30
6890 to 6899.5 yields -0.72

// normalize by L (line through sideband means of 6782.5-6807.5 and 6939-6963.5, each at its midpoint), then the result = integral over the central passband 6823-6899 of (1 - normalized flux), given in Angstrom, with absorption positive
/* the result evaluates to 1.31 Angstrom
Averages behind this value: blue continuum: 13.9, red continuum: 13.6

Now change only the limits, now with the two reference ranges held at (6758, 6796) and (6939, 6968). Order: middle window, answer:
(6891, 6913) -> -1.1 Angstrom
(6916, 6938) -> -1.0 Angstrom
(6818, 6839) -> 1.0 Angstrom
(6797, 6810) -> 0.9 Angstrom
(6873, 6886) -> 0.9 Angstrom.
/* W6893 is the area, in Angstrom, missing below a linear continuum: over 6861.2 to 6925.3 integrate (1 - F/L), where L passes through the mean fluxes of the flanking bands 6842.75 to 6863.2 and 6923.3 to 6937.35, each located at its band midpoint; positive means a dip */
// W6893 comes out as 1.2 Angstrom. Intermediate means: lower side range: 13.7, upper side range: 14.7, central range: 14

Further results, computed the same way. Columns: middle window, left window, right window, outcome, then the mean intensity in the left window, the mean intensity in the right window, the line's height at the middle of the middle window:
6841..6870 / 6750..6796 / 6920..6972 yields 1.09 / 13.9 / 14.1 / 14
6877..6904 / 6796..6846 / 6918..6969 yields -1.63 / 13.3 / 14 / 13.7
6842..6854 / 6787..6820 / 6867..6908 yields 1.62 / 14.2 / 14.2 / 14.2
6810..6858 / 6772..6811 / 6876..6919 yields 1.27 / 13.8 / 14.1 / 13.9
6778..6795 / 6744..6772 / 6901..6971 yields -0.57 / 13.5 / 14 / 13.6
